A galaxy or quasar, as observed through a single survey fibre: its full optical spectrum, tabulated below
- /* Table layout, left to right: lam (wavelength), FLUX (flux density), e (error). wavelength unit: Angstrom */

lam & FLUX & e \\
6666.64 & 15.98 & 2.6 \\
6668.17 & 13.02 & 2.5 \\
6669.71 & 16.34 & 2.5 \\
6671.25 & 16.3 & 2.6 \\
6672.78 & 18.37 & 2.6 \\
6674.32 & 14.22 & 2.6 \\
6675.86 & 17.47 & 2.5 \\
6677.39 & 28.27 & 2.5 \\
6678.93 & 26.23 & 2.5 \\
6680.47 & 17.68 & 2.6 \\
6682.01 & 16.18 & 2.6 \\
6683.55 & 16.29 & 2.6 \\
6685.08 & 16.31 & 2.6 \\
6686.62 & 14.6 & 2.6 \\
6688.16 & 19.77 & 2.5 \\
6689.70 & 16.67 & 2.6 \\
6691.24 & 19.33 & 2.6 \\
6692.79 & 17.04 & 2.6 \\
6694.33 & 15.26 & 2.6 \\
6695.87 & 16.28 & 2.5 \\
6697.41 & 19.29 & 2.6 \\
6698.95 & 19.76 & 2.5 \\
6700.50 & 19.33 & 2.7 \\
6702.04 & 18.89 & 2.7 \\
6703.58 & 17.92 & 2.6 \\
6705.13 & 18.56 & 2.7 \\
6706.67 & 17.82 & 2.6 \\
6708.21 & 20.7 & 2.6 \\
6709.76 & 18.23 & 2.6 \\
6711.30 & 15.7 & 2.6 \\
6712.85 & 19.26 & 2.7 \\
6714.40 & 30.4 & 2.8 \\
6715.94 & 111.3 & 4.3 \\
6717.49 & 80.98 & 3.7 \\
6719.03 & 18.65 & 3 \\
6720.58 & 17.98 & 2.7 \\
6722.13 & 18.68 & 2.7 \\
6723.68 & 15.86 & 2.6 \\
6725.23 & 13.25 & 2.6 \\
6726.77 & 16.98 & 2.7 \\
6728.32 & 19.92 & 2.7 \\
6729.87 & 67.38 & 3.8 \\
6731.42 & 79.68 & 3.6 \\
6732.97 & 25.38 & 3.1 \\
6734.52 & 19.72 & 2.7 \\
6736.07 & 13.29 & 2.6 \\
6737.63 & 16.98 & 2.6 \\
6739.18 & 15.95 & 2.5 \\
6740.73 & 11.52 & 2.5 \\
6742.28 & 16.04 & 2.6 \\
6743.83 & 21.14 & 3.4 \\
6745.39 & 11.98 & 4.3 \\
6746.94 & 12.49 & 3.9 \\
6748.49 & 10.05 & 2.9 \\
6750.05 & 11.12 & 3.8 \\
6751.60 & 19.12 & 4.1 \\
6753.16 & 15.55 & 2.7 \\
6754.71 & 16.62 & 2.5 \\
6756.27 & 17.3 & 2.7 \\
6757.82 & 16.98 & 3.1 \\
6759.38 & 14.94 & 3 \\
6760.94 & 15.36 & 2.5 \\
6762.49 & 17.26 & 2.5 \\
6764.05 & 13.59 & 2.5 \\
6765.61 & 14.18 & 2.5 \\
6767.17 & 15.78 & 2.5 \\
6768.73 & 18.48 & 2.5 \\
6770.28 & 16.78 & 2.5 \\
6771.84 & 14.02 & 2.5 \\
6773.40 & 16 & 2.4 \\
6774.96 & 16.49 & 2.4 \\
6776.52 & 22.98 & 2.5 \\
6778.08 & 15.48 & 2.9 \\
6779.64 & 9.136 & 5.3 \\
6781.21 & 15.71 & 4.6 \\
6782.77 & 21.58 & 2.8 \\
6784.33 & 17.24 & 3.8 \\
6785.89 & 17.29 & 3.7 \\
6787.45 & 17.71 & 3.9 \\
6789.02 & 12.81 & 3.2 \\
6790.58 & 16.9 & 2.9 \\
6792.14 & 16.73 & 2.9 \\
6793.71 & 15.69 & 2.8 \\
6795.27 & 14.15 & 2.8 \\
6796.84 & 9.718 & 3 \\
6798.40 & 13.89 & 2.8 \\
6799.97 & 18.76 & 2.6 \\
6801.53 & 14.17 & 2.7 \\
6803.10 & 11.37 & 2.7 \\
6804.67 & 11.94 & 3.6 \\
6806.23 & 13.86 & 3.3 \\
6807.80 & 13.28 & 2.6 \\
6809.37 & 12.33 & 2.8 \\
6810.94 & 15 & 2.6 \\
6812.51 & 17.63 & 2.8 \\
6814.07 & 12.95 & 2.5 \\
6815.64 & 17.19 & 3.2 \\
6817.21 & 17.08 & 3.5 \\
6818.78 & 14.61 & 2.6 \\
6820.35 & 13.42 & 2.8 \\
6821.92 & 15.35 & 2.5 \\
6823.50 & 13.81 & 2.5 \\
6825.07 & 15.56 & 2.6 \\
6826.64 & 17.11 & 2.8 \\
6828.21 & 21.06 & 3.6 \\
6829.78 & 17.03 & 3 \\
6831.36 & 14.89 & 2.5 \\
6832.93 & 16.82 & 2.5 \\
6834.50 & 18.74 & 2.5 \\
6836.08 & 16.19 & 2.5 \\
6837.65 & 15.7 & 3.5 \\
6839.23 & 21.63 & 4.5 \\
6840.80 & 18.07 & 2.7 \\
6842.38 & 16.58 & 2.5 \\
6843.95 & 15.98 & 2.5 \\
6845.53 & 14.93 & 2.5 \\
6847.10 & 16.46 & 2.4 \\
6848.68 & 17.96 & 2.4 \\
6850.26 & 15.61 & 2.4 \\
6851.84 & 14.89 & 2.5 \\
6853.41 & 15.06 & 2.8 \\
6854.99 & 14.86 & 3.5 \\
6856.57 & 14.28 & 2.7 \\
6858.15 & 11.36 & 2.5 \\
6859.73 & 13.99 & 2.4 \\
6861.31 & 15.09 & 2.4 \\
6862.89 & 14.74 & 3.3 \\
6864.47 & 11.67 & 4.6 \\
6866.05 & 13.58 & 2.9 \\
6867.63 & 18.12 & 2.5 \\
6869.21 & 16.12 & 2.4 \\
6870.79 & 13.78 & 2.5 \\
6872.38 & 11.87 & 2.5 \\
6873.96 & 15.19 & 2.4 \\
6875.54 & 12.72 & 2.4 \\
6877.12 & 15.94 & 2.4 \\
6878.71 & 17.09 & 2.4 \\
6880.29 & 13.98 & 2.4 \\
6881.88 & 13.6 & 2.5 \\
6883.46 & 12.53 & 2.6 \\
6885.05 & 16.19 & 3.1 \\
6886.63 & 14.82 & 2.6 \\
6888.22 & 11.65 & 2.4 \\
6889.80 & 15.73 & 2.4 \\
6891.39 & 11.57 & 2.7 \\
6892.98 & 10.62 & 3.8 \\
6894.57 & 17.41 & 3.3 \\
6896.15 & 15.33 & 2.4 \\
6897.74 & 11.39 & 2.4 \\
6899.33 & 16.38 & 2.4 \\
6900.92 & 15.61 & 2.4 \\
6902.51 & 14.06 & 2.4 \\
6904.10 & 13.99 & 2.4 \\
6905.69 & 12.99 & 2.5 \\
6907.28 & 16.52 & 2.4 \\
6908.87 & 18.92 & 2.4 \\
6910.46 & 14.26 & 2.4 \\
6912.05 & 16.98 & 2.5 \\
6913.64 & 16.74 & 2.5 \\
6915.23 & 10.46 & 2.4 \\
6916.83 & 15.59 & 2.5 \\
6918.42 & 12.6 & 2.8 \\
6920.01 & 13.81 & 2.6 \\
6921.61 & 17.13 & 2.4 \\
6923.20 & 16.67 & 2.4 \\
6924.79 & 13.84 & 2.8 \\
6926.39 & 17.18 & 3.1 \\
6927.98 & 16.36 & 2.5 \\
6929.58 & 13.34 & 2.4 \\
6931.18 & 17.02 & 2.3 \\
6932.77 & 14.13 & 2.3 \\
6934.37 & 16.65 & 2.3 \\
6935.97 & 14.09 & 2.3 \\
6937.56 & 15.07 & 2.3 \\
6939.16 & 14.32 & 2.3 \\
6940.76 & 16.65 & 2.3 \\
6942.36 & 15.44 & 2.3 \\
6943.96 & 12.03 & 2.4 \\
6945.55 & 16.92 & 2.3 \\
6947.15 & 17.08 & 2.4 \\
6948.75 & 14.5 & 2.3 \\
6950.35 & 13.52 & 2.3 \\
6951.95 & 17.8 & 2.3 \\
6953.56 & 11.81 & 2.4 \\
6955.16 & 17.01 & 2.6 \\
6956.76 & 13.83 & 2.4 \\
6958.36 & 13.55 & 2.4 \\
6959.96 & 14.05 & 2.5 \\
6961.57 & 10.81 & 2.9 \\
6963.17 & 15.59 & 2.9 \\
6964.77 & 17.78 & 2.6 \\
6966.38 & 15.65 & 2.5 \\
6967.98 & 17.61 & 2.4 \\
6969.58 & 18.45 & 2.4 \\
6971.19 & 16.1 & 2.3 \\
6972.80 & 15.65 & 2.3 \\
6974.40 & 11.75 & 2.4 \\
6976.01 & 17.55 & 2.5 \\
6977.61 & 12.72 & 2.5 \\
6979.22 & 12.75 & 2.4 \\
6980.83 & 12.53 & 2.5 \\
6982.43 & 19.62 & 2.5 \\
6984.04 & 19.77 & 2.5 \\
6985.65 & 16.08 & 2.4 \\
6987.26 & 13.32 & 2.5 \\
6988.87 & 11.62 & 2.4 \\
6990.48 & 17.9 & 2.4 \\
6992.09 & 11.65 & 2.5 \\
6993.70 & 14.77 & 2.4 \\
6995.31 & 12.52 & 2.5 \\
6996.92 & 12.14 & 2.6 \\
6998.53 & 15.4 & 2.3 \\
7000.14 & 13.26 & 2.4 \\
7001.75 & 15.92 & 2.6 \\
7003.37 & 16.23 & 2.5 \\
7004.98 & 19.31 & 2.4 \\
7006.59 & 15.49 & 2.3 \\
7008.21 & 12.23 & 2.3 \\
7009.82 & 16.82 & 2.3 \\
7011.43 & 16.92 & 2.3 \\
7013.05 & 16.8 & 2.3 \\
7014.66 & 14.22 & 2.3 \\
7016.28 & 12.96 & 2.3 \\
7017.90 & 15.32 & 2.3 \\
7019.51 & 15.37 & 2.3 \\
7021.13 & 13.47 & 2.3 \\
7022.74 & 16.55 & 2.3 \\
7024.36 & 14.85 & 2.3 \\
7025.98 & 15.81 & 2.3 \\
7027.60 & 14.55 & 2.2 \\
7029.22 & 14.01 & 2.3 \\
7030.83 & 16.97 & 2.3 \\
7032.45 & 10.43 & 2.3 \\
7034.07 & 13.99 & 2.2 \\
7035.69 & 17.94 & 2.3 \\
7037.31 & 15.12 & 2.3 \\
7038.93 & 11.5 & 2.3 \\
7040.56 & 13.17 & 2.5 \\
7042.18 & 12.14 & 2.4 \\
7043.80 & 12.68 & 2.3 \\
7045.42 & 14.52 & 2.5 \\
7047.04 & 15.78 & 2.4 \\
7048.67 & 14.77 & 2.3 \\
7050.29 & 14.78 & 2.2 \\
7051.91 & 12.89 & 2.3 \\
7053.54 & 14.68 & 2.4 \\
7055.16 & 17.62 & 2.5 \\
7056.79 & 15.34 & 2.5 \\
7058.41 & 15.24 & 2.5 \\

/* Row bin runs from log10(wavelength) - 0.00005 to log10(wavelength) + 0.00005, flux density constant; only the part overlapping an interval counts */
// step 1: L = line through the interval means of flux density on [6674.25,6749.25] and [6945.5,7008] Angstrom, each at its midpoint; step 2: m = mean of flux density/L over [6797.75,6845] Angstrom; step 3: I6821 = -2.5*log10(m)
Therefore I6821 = 0.256 mag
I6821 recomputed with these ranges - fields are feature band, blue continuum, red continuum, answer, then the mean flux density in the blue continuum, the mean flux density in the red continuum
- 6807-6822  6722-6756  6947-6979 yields 0.28 mag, 21.3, 15.1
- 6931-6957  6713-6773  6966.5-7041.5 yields 0.12 mag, 23.6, 15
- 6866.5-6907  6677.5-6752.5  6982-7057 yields 0.27 mag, 23.2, 14.8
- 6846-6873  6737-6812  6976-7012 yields 0.04 mag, 15.3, 15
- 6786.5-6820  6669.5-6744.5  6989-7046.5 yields 0.39 mag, 23.7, 14.6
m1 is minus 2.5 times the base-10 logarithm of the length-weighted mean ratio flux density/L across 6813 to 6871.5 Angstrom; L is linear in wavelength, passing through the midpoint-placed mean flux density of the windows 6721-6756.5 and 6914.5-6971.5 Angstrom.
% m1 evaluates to 0.15 mag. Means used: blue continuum 21.1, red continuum 15.1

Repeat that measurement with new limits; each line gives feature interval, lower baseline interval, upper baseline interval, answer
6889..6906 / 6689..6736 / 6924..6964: 0.23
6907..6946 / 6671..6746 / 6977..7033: 0.13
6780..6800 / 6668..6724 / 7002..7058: 0.29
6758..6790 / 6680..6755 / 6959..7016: 0.30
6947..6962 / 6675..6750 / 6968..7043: 0.14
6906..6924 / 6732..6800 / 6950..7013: 0.00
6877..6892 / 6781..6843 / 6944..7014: 0.09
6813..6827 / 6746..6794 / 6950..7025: 0.03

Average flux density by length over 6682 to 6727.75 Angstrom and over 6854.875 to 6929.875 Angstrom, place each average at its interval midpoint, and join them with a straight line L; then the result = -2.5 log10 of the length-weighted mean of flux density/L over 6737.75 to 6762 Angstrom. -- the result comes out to 0.37 mag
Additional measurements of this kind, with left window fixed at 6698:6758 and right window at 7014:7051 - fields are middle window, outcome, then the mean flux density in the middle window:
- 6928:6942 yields 0.16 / 15.2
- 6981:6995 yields 0.04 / 15.3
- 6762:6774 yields 0.42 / 15.7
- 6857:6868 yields 0.39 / 13.9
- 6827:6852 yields 0.21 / 17.1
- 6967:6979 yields 0.05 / 15.6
